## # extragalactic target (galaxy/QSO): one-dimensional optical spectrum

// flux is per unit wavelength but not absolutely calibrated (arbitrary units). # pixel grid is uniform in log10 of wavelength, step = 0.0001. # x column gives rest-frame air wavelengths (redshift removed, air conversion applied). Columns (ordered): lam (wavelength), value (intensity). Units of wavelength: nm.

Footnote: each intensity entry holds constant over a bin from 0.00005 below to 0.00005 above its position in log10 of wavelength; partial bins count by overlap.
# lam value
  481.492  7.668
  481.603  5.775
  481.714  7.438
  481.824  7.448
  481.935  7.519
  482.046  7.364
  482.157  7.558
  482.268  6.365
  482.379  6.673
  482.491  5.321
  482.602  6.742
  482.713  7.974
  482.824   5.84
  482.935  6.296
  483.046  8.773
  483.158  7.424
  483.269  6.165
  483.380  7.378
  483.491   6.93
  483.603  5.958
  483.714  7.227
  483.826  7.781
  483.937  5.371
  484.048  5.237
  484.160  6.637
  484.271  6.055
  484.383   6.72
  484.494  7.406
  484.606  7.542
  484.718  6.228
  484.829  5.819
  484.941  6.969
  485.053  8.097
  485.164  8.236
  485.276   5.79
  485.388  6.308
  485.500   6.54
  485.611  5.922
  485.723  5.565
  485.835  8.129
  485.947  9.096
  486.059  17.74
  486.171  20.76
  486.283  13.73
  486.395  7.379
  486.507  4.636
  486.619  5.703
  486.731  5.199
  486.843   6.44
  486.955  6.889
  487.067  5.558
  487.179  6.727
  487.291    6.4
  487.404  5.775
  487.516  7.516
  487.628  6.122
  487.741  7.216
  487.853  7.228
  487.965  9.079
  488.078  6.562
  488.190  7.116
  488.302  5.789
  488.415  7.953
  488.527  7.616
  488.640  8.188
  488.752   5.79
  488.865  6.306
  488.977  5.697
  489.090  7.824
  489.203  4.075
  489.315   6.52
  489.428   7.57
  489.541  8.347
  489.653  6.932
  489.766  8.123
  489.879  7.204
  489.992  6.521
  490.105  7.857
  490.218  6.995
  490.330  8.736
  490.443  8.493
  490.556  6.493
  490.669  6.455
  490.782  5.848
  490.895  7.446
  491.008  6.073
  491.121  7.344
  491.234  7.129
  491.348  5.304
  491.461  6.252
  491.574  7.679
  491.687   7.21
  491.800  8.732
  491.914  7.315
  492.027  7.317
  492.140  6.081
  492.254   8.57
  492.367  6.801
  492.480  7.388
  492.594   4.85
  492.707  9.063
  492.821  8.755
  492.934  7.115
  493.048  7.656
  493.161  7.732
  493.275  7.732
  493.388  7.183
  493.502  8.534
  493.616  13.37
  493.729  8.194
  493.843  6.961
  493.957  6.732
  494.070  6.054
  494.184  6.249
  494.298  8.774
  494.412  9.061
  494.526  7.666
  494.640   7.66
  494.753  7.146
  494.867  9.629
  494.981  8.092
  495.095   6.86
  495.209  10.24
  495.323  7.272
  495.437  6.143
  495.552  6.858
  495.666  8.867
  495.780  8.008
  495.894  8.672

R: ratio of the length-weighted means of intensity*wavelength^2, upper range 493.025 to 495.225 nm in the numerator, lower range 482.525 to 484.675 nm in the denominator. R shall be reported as 1.2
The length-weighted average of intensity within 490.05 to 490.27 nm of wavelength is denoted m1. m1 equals 7.43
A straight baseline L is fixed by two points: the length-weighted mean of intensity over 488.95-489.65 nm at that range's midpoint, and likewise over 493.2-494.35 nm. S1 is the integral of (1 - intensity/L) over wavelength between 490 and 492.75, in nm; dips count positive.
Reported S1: 0.067 nm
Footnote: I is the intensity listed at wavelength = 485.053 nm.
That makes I 8.097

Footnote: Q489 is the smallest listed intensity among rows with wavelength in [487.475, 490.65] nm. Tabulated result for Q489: 4.075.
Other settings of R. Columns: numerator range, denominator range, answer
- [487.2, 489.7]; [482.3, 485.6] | 1.04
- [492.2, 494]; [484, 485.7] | 1.24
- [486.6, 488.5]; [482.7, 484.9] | 1.01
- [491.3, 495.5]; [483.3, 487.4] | 1.06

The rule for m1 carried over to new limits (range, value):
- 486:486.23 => 19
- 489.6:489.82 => 7.52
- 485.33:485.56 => 6.42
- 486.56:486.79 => 5.46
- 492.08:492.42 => 7.16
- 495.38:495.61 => 6.49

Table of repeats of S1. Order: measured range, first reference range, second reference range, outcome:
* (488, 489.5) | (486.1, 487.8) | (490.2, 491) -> 0.15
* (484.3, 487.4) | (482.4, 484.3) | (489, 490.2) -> -0.44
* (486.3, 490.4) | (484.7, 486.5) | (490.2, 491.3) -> 0.51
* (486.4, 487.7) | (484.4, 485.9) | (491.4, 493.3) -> 0.15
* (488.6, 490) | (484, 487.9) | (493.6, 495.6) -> 0.15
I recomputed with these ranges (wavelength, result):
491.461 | 6.252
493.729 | 8.194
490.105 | 7.857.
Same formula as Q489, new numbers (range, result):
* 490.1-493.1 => 4.85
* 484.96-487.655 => 4.636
